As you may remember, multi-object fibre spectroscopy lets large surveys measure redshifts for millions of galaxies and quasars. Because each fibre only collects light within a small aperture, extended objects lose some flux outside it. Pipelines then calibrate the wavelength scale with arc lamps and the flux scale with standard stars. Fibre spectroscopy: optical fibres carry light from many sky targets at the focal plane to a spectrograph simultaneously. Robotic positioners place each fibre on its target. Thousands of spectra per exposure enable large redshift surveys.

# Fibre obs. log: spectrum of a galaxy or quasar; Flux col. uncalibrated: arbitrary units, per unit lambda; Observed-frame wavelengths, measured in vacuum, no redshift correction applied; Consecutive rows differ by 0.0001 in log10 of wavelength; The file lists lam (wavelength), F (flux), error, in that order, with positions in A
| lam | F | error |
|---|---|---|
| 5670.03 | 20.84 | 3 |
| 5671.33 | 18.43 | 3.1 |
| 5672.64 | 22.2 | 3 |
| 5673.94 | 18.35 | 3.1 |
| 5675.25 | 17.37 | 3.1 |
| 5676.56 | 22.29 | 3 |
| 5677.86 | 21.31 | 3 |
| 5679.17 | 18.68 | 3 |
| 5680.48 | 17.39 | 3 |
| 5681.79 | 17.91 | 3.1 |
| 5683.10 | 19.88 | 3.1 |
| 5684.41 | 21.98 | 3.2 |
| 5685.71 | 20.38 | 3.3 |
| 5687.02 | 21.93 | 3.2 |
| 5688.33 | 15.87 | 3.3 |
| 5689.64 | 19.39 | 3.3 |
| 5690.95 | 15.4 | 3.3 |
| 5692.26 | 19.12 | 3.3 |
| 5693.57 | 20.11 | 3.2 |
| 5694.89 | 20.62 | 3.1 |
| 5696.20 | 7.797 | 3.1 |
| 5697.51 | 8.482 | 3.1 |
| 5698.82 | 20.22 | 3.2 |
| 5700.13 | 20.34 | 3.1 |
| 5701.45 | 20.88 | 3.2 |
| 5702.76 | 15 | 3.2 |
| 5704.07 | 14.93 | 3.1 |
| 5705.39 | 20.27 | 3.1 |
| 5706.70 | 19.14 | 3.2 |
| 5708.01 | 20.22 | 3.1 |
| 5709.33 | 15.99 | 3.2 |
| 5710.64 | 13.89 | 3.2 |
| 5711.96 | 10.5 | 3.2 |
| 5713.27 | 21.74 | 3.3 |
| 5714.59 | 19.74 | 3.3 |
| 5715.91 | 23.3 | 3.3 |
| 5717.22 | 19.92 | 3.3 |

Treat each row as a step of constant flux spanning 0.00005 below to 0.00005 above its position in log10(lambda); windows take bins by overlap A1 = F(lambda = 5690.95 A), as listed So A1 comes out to 15.4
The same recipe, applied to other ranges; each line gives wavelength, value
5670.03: 20.84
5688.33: 15.87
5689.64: 19.39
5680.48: 17.39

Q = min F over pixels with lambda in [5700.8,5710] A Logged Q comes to 14.93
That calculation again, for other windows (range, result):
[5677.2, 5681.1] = 17.39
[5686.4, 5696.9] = 7.797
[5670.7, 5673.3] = 18.43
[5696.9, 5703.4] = 8.482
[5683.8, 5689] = 15.87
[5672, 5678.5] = 17.37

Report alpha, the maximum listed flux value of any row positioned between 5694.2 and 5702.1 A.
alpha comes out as 20.88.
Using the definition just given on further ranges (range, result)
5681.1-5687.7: 21.98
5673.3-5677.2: 22.29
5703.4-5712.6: 20.27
